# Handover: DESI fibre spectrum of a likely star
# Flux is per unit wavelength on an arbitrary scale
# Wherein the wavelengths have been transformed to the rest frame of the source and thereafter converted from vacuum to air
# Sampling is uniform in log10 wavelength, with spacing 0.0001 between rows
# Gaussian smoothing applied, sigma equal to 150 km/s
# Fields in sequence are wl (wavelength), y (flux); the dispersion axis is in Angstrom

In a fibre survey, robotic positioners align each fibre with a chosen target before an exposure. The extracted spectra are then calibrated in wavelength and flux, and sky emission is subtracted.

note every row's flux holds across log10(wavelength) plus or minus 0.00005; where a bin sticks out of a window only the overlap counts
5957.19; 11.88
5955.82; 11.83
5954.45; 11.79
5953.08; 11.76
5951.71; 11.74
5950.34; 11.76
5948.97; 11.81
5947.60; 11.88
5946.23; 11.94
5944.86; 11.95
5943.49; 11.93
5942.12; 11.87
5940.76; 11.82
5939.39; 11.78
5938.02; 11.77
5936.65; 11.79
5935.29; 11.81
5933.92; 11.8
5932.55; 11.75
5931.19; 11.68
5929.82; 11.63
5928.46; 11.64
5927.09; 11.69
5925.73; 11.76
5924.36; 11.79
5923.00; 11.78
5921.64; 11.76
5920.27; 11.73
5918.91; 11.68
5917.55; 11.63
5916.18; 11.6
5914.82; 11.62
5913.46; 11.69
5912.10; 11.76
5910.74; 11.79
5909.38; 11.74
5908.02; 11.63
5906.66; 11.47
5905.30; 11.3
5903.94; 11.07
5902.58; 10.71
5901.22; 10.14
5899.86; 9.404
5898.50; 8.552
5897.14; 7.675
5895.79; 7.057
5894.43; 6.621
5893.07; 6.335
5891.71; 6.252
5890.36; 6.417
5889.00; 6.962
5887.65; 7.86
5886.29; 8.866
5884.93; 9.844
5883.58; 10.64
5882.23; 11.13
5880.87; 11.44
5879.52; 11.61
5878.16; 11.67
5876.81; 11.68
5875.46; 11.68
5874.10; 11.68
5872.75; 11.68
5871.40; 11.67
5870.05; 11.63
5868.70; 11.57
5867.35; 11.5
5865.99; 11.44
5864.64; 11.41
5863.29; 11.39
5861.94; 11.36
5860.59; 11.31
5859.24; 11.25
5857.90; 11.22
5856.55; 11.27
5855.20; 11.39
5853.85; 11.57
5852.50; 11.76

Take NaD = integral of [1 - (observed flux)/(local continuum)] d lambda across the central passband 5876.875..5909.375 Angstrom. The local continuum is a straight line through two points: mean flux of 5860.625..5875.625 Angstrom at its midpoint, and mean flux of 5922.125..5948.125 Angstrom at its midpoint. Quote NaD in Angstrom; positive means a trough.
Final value 6.1 Angstrom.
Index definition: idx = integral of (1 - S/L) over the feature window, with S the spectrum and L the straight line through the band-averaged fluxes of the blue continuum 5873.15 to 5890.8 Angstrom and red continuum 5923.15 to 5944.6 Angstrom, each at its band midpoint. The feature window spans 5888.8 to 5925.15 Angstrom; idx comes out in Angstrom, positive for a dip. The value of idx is 2.9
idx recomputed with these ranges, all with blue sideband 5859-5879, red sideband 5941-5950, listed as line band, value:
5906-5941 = 0.22 Angstrom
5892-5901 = 3.07 Angstrom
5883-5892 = 2.67 Angstrom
